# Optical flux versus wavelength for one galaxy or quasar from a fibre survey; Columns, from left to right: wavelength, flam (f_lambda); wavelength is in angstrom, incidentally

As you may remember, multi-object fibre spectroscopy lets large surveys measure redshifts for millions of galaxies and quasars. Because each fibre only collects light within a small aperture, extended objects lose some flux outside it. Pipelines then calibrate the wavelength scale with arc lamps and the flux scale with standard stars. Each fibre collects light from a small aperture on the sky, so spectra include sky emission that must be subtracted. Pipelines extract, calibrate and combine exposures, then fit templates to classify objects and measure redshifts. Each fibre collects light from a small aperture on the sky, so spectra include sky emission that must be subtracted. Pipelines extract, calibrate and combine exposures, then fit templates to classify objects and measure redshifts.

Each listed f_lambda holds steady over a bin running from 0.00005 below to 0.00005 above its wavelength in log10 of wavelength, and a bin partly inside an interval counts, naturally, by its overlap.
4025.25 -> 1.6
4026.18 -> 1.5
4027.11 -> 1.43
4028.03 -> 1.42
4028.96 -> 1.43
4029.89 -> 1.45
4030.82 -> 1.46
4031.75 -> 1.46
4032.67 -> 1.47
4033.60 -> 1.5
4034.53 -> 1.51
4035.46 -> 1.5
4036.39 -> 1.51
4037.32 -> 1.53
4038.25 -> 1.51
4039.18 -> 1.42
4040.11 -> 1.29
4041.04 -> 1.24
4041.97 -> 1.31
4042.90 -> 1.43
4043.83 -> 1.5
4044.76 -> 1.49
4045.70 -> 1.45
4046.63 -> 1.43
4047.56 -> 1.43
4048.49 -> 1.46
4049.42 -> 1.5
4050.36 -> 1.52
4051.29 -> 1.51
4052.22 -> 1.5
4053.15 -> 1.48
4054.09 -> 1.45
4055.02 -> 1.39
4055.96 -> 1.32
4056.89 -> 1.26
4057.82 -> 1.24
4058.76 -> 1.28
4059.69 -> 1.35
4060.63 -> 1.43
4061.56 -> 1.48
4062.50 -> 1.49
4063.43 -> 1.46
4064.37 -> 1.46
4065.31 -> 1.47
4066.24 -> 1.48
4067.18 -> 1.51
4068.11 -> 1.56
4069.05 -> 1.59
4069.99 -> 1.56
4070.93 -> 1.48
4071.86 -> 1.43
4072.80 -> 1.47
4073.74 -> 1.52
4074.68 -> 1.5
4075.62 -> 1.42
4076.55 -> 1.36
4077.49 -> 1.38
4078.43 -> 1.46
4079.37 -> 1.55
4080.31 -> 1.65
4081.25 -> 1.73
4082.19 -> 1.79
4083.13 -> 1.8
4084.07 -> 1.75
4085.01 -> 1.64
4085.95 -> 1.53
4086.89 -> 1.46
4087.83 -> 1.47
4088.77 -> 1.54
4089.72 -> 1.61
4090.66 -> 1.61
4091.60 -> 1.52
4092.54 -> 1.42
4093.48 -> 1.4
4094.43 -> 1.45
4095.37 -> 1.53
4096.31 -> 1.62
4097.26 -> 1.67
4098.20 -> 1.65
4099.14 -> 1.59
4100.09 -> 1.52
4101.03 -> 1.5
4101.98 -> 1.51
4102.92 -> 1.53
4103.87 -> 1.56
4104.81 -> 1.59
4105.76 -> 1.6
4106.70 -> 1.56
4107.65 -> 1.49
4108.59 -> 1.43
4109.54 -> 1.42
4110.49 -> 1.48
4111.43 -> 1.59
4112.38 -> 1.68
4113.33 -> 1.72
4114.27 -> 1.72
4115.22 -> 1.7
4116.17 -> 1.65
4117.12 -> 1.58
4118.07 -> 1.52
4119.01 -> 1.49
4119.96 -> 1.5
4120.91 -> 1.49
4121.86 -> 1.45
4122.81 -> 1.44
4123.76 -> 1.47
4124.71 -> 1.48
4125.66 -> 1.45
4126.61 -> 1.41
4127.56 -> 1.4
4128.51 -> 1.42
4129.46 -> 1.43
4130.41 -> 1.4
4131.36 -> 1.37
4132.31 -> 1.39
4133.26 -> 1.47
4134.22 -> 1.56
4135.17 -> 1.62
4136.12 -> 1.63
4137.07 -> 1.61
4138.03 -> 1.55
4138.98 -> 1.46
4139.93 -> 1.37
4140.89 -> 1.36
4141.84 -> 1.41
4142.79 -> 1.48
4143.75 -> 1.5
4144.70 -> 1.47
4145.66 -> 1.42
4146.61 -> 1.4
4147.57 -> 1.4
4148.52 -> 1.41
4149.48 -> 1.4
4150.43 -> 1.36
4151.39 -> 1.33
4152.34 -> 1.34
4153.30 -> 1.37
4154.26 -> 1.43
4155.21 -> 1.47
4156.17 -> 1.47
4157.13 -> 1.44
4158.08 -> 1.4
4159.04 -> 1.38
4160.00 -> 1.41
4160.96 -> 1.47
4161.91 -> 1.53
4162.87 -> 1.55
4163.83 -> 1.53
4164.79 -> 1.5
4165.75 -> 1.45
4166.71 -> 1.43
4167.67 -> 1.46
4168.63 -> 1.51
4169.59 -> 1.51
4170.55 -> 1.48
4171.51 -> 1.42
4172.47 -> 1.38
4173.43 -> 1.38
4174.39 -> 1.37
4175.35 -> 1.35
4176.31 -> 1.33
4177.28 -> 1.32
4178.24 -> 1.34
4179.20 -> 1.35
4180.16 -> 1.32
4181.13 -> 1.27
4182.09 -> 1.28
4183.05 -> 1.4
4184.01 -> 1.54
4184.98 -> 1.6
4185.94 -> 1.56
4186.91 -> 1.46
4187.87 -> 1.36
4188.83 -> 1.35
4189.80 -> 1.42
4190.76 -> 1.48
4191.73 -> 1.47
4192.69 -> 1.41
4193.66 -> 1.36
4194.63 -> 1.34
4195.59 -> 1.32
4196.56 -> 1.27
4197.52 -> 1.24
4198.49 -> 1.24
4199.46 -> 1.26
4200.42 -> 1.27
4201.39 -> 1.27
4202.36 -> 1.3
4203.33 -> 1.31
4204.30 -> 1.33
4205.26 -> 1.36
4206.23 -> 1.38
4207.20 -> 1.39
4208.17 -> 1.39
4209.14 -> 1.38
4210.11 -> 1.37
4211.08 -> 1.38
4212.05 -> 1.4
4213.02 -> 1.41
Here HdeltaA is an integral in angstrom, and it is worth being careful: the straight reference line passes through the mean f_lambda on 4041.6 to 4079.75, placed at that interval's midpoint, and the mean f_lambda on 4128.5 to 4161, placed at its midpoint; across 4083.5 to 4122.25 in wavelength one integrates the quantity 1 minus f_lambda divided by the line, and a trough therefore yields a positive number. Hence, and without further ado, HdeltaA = -3.0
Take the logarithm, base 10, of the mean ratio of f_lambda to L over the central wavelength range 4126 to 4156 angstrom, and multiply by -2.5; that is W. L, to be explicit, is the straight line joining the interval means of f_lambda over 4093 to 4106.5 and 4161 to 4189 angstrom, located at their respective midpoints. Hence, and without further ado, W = 0.032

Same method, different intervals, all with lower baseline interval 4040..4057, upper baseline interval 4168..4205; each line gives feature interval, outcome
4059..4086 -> -0.08 mag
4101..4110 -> -0.09 mag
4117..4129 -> -0.05 mag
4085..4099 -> -0.10 mag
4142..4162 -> -0.03 mag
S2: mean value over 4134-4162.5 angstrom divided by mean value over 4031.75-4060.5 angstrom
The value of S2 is 1.02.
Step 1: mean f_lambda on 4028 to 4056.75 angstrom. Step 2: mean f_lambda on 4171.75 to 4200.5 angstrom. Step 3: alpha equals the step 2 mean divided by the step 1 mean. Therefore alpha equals 0.9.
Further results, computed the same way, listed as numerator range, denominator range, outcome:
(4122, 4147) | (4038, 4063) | 1.03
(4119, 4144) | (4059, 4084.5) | 0.96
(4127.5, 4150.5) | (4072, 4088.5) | 0.94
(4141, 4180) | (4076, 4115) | 0.91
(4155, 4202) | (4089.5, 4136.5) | 0.92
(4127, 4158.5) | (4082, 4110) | 0.93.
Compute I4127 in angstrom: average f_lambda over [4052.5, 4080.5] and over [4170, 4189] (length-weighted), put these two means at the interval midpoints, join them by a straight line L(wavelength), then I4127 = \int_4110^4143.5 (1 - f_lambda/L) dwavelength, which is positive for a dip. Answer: -2.1 angstrom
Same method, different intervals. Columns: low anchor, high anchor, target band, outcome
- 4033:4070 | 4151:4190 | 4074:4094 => -1.59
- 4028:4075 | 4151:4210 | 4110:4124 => -1.44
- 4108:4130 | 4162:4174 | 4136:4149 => 0.32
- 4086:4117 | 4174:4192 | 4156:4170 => -0.32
